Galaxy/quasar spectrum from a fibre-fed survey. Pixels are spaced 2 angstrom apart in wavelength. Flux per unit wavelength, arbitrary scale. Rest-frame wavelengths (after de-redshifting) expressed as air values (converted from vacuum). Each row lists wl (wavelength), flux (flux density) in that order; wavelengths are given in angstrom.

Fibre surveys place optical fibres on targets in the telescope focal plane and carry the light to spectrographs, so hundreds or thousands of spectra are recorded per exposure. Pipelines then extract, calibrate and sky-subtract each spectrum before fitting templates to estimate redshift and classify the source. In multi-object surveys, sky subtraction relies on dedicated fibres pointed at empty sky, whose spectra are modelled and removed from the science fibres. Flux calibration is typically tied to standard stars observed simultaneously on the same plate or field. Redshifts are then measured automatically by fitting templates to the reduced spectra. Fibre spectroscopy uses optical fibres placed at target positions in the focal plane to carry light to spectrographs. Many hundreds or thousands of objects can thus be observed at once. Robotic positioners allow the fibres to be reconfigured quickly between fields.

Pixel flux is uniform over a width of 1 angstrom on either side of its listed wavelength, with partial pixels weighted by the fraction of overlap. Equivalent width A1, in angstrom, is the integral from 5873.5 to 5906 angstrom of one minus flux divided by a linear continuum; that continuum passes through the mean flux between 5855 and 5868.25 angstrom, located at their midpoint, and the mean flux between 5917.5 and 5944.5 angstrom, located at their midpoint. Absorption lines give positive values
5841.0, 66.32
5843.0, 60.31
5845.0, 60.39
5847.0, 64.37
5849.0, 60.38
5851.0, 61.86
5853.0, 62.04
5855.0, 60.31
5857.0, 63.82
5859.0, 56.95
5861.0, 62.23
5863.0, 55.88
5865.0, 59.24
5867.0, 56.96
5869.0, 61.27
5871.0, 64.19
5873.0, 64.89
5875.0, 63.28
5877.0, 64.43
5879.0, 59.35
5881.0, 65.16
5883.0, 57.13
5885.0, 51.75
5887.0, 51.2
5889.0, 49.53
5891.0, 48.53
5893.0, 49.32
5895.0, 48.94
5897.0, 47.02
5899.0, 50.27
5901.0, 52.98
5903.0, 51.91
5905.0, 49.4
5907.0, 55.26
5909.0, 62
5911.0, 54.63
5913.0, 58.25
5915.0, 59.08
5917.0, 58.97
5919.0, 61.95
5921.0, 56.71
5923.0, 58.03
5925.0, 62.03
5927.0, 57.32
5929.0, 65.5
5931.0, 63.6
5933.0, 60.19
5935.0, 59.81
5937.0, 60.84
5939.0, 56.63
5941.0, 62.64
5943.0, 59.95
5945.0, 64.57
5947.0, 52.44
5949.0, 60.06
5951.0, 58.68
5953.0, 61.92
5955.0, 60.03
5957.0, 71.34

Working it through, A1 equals 3.17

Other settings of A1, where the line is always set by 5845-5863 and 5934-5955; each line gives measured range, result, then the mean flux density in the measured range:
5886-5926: 4.0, 54.3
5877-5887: 0.4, 58.2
